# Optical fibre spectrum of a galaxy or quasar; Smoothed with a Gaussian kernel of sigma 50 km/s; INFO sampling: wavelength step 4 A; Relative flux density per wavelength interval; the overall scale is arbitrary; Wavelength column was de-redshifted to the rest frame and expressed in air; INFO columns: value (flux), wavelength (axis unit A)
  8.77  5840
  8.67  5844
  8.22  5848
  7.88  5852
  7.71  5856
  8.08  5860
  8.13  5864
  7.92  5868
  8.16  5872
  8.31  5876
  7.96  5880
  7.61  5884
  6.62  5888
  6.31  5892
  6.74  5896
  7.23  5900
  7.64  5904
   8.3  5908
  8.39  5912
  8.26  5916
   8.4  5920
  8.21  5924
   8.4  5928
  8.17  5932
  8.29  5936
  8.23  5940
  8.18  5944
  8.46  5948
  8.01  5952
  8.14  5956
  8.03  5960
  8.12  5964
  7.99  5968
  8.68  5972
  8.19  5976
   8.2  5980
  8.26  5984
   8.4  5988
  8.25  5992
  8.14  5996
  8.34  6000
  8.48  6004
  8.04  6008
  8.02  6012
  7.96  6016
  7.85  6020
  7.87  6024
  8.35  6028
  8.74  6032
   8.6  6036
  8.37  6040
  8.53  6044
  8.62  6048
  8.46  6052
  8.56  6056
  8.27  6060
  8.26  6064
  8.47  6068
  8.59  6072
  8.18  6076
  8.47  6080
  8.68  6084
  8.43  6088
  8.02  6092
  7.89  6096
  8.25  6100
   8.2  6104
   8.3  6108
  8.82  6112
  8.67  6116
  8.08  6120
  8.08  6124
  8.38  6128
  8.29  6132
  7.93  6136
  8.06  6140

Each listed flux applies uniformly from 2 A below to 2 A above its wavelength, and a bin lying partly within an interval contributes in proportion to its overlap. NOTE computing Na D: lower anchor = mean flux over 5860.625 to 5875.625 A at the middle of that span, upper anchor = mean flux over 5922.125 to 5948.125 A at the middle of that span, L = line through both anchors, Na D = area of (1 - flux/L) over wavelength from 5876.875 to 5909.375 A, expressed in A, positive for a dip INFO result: 3.4 A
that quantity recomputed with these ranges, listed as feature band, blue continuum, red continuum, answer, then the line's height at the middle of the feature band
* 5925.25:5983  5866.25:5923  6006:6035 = -2.26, 7.91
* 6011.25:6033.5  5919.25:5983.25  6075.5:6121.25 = 0.43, 8.28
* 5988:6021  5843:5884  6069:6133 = 0.27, 8.23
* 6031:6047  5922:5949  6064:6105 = -0.48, 8.3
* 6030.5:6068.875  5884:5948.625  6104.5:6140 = -1.64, 8.14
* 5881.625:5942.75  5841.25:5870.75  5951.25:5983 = 2.64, 8.14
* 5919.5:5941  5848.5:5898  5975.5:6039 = -1.05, 7.89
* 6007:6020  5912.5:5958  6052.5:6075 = 0.58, 8.36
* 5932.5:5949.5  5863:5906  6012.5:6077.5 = -1.04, 7.8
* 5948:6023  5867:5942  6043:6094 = -0.40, 8.13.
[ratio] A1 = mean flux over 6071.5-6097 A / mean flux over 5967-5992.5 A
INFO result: 1.0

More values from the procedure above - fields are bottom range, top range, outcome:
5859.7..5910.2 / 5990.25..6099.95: 1.09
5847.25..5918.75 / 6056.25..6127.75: 1.08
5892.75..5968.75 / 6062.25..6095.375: 1.04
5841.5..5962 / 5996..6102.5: 1.04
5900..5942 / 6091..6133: 1.01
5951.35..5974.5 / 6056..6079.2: 1.03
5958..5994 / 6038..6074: 1.03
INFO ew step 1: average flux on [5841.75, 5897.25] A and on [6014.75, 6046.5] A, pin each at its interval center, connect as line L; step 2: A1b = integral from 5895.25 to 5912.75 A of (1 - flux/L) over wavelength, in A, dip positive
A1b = 0.4 A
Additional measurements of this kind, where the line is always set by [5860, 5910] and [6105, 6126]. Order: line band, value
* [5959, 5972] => -0.5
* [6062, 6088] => -0.6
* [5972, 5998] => -1.1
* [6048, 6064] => -0.5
